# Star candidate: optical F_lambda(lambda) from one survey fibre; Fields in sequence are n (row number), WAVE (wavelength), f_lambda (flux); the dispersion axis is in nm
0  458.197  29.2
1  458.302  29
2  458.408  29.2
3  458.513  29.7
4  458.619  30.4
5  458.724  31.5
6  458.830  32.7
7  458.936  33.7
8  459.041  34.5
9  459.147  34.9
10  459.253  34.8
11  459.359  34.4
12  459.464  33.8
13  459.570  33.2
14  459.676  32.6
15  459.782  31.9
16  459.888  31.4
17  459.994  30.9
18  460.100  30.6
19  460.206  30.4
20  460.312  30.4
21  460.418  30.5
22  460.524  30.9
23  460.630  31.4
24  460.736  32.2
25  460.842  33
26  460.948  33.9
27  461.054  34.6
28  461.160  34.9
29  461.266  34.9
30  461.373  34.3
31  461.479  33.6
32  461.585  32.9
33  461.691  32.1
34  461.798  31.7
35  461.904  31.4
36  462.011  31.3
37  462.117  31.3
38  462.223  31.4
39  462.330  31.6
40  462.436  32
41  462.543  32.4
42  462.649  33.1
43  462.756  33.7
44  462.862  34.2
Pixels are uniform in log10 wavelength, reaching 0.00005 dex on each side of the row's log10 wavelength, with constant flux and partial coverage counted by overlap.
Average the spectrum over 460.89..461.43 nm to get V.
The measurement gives 34.5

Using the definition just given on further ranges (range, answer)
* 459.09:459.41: 34.6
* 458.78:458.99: 33.3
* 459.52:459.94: 32.2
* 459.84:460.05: 31.1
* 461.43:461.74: 32.9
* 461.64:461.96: 31.6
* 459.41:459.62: 33.6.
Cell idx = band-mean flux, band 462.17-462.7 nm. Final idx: 32.1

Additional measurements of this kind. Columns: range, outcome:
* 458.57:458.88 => 31.6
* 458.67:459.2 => 33.5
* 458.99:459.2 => 34.6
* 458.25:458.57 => 29.3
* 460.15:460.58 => 30.6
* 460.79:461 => 33.5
